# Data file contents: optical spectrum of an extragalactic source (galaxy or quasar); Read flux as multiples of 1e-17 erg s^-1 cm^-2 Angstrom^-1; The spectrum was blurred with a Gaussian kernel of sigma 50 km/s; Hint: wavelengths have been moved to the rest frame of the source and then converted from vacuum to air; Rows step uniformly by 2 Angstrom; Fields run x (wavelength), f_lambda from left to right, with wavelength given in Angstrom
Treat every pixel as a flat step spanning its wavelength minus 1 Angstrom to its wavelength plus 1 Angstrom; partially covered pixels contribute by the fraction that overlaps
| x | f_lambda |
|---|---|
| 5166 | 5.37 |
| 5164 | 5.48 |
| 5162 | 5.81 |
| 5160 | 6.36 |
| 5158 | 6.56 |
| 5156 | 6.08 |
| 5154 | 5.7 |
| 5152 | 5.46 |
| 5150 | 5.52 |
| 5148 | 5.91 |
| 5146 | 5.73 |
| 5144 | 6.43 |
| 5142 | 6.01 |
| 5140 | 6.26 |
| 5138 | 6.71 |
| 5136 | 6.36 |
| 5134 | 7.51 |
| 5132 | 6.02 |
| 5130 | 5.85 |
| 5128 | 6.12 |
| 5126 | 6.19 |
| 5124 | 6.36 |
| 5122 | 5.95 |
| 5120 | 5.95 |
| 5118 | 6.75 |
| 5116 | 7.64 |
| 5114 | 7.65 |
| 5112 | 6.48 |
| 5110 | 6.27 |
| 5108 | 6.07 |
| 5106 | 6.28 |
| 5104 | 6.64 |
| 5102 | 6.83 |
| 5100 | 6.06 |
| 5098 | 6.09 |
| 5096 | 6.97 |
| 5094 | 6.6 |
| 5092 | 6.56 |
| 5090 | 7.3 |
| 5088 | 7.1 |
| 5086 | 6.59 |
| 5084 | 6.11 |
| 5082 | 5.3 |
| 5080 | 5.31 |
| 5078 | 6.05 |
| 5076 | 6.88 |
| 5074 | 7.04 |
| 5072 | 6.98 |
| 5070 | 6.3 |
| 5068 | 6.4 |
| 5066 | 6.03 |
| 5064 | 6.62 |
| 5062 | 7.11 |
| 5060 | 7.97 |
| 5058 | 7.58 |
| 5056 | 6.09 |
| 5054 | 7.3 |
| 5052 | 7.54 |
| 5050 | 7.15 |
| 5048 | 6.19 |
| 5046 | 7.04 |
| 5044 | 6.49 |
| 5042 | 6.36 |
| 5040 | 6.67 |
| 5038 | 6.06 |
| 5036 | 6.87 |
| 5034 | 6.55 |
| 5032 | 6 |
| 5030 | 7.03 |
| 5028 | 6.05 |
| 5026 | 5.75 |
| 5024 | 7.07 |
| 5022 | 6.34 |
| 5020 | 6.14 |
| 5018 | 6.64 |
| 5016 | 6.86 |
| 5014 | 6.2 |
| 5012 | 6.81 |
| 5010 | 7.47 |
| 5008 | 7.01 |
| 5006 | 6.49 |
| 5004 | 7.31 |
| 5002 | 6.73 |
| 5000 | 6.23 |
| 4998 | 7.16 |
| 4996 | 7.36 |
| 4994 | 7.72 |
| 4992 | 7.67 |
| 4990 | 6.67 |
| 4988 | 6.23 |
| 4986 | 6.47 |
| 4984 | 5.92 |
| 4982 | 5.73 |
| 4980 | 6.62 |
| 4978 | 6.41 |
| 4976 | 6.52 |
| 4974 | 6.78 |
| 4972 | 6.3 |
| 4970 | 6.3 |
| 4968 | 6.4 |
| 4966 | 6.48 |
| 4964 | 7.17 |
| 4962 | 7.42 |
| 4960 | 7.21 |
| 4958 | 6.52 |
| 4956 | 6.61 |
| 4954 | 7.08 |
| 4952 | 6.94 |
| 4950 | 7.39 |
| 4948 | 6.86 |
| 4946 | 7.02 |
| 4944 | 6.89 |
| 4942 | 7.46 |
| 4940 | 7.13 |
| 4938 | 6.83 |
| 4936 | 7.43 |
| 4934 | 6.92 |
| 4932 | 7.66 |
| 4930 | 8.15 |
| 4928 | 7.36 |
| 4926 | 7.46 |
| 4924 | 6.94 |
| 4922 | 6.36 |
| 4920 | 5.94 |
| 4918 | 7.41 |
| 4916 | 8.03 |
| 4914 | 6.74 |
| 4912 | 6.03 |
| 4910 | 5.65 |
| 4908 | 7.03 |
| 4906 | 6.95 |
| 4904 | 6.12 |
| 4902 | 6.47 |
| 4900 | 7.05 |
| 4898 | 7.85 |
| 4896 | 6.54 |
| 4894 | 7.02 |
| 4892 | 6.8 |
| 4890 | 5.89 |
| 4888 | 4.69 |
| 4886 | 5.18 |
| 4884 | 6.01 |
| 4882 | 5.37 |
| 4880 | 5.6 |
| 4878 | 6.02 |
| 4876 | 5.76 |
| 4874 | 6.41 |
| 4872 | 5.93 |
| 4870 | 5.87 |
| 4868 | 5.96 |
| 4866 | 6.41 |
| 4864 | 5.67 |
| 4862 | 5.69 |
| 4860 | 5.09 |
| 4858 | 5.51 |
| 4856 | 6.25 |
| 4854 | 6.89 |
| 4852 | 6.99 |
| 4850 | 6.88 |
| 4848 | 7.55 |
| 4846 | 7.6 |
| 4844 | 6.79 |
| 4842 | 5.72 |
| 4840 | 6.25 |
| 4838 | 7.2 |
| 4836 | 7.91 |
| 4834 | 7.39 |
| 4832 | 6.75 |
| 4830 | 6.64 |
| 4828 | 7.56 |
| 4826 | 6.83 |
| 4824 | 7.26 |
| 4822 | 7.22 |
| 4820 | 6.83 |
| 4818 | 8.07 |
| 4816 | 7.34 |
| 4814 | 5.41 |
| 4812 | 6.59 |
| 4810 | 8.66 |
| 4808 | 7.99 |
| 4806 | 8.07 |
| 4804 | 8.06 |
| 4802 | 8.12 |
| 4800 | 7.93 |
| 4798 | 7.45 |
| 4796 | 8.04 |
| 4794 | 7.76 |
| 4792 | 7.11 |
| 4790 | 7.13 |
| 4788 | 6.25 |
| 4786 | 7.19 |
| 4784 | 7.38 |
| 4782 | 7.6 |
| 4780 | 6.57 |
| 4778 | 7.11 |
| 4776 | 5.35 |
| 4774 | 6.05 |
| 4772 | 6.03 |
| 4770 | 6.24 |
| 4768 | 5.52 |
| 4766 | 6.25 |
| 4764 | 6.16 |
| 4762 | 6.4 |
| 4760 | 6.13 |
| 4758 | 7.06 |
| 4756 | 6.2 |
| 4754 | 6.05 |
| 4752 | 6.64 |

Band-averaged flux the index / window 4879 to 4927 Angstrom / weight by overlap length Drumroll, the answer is 6.46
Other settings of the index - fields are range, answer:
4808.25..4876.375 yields 6.7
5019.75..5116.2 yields 6.6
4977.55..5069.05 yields 6.7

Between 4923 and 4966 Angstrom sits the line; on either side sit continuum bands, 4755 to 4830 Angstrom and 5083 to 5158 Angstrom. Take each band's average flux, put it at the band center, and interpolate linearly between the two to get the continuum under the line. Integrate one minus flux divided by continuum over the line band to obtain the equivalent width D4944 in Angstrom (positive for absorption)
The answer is -2.8 Angstrom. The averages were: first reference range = 6.99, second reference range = 6.38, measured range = 7.15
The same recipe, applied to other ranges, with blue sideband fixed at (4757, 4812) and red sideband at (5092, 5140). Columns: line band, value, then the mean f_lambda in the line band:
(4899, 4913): 0.7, 6.47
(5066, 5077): -0.2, 6.66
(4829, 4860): 0.7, 6.77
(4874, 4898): 3.0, 6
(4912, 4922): -0.1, 6.86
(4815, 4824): -0.5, 7.35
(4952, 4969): -0.3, 6.87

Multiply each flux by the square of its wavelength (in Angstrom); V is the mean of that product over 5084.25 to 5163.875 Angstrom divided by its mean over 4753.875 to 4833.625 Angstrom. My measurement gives 1.04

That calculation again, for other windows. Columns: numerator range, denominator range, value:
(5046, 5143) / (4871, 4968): 1.05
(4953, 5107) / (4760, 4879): 1.07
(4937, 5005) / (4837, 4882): 1.14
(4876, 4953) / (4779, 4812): 0.93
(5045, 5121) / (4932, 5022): 1.02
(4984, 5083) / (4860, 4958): 1.07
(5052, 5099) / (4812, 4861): 1.07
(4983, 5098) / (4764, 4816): 1.05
